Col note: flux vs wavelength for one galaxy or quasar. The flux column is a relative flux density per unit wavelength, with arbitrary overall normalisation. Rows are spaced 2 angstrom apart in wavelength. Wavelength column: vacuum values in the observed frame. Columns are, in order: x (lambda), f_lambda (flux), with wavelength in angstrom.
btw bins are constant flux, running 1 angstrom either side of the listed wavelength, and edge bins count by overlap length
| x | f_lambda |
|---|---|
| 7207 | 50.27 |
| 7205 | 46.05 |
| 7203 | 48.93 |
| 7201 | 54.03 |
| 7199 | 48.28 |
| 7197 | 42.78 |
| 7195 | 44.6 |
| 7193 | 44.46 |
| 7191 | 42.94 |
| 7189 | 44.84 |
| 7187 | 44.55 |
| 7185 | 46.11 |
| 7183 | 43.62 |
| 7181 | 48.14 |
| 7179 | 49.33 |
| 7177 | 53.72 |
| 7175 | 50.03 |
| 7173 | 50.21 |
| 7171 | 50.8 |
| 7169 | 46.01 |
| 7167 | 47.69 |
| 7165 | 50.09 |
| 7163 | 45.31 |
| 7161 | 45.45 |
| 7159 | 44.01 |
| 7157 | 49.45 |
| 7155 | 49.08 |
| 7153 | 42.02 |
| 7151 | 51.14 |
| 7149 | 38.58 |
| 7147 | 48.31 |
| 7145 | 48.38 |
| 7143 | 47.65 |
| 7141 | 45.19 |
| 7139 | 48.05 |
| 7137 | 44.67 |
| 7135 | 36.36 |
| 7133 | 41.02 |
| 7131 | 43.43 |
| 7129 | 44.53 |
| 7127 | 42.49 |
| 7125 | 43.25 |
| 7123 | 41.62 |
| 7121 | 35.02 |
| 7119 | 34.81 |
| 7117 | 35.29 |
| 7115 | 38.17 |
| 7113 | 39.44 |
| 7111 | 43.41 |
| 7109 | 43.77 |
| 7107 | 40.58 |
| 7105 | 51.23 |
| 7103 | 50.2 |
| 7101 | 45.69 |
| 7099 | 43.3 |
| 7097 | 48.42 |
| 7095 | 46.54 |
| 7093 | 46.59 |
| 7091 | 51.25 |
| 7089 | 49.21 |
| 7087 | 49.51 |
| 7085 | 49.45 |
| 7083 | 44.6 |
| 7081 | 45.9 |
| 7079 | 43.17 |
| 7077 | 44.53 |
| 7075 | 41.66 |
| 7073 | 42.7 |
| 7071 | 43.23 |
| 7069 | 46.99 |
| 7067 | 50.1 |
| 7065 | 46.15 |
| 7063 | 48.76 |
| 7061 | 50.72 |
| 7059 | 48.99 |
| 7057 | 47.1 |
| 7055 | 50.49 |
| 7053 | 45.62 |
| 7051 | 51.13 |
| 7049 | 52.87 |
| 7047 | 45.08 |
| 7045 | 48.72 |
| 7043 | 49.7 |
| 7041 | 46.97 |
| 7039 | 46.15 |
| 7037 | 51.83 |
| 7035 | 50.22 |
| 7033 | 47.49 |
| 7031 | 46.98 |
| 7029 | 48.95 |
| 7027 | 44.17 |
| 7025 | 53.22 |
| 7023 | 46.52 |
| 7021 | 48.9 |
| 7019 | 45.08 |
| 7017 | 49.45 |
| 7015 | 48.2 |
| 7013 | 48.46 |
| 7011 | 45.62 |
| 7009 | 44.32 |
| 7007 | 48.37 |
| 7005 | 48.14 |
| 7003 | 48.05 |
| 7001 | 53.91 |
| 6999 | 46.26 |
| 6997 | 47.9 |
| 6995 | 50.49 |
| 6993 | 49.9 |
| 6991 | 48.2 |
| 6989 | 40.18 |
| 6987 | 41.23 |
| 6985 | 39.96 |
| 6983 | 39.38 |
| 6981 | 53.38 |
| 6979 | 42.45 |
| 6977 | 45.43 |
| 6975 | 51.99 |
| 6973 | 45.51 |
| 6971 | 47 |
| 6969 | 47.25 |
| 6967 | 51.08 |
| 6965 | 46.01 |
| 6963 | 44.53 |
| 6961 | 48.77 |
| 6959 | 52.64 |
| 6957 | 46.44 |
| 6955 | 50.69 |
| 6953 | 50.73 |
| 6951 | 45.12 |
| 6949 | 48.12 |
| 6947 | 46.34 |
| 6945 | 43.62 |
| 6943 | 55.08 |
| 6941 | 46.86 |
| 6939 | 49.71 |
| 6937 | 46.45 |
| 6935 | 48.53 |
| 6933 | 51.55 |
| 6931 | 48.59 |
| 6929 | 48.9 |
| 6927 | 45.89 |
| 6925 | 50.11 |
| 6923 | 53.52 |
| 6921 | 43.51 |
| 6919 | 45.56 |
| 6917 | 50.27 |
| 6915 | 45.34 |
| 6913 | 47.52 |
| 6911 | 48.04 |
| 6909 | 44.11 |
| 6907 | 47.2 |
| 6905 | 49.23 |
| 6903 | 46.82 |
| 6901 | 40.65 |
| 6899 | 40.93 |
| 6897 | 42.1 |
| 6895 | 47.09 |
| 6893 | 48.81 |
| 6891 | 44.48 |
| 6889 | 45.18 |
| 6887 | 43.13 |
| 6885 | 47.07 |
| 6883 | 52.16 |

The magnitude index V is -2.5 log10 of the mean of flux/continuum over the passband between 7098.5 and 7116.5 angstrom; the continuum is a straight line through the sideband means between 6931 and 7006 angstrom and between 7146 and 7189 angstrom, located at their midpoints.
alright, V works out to 0.09 mag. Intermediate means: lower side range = 47.6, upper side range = 47.3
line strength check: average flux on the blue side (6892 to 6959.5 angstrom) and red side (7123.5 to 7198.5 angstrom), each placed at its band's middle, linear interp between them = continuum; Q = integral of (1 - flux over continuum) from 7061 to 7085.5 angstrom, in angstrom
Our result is 0.4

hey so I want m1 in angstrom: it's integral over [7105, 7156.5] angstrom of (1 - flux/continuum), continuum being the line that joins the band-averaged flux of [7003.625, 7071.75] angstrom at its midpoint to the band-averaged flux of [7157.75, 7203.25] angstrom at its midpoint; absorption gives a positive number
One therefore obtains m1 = 5.01 angstrom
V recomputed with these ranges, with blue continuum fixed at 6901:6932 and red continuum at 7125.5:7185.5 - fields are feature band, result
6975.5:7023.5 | 0.01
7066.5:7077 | 0.05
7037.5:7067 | -0.04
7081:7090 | -0.03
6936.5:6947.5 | -0.02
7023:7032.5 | -0.03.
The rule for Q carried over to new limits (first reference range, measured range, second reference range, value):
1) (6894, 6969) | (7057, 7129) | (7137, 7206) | 3.64 angstrom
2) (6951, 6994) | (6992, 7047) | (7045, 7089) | -1.49 angstrom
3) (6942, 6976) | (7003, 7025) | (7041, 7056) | 0.49 angstrom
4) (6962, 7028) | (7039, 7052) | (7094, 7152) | -0.93 angstrom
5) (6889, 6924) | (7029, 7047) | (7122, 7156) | -1.25 angstrom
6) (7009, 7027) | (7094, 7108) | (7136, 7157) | 0.10 angstrom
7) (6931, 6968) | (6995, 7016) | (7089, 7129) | -0.61 angstrom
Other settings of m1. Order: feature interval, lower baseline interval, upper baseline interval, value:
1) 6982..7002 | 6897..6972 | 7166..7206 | 0.7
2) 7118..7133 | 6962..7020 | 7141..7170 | 1.9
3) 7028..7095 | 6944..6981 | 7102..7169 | -3.1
